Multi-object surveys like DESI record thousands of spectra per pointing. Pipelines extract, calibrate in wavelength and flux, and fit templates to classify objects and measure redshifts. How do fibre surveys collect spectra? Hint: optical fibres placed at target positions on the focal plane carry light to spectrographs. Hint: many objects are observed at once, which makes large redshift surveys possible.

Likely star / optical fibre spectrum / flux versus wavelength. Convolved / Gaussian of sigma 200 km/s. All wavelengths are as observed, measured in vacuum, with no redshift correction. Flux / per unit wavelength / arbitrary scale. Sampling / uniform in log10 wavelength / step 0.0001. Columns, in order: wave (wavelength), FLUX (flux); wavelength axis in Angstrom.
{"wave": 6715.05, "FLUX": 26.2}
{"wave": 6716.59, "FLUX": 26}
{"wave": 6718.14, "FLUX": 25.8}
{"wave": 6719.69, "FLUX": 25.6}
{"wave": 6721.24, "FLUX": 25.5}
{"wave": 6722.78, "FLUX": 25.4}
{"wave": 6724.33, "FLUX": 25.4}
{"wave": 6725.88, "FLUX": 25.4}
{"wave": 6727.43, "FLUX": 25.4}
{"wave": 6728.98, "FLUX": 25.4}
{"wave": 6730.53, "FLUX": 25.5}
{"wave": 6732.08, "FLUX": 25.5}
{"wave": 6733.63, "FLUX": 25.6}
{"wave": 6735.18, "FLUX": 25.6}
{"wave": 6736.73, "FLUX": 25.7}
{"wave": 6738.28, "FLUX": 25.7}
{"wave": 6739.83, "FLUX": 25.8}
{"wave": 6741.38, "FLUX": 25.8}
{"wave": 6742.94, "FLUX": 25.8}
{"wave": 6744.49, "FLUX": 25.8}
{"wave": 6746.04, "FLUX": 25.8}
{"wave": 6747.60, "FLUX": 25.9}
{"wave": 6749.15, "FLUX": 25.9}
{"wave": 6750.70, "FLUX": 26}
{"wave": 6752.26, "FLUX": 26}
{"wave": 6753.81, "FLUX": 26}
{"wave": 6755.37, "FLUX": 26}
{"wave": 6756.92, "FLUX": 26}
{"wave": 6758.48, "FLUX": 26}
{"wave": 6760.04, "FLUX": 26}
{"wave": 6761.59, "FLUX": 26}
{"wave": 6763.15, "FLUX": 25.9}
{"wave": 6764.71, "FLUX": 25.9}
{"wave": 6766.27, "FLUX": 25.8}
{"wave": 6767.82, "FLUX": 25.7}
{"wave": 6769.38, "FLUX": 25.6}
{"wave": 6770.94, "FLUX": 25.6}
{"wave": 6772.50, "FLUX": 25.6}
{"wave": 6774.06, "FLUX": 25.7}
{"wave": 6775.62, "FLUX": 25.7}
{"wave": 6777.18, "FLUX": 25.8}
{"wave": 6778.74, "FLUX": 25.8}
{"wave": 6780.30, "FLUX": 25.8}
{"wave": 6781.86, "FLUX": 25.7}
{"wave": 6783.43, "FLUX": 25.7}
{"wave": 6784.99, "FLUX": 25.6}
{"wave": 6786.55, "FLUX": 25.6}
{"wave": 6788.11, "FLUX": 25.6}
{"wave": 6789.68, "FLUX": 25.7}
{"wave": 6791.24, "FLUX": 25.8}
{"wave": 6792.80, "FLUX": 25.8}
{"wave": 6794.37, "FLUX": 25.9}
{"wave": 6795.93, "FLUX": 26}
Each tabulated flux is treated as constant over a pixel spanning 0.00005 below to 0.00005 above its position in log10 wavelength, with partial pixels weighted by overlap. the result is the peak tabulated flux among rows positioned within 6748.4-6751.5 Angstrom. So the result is 26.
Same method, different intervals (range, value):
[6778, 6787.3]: 25.8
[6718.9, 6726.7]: 25.6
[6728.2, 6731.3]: 25.5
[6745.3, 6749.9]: 25.9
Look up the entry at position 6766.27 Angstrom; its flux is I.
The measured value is 25.8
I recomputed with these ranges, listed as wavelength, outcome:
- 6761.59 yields 26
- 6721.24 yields 25.5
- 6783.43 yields 25.7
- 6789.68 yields 25.7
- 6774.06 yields 25.7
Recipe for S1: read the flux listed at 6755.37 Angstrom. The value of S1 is 26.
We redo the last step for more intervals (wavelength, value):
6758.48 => 26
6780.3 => 25.8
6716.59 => 26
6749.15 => 25.9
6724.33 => 25.4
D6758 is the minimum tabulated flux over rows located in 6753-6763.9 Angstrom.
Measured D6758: 25.9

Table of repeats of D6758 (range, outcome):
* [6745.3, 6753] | 25.8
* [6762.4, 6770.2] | 25.6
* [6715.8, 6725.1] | 25.4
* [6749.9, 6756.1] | 26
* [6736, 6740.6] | 25.7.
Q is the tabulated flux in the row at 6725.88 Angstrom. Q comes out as 25.4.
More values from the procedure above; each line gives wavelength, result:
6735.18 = 25.6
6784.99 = 25.6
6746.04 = 25.8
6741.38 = 25.8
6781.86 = 25.7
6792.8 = 25.8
